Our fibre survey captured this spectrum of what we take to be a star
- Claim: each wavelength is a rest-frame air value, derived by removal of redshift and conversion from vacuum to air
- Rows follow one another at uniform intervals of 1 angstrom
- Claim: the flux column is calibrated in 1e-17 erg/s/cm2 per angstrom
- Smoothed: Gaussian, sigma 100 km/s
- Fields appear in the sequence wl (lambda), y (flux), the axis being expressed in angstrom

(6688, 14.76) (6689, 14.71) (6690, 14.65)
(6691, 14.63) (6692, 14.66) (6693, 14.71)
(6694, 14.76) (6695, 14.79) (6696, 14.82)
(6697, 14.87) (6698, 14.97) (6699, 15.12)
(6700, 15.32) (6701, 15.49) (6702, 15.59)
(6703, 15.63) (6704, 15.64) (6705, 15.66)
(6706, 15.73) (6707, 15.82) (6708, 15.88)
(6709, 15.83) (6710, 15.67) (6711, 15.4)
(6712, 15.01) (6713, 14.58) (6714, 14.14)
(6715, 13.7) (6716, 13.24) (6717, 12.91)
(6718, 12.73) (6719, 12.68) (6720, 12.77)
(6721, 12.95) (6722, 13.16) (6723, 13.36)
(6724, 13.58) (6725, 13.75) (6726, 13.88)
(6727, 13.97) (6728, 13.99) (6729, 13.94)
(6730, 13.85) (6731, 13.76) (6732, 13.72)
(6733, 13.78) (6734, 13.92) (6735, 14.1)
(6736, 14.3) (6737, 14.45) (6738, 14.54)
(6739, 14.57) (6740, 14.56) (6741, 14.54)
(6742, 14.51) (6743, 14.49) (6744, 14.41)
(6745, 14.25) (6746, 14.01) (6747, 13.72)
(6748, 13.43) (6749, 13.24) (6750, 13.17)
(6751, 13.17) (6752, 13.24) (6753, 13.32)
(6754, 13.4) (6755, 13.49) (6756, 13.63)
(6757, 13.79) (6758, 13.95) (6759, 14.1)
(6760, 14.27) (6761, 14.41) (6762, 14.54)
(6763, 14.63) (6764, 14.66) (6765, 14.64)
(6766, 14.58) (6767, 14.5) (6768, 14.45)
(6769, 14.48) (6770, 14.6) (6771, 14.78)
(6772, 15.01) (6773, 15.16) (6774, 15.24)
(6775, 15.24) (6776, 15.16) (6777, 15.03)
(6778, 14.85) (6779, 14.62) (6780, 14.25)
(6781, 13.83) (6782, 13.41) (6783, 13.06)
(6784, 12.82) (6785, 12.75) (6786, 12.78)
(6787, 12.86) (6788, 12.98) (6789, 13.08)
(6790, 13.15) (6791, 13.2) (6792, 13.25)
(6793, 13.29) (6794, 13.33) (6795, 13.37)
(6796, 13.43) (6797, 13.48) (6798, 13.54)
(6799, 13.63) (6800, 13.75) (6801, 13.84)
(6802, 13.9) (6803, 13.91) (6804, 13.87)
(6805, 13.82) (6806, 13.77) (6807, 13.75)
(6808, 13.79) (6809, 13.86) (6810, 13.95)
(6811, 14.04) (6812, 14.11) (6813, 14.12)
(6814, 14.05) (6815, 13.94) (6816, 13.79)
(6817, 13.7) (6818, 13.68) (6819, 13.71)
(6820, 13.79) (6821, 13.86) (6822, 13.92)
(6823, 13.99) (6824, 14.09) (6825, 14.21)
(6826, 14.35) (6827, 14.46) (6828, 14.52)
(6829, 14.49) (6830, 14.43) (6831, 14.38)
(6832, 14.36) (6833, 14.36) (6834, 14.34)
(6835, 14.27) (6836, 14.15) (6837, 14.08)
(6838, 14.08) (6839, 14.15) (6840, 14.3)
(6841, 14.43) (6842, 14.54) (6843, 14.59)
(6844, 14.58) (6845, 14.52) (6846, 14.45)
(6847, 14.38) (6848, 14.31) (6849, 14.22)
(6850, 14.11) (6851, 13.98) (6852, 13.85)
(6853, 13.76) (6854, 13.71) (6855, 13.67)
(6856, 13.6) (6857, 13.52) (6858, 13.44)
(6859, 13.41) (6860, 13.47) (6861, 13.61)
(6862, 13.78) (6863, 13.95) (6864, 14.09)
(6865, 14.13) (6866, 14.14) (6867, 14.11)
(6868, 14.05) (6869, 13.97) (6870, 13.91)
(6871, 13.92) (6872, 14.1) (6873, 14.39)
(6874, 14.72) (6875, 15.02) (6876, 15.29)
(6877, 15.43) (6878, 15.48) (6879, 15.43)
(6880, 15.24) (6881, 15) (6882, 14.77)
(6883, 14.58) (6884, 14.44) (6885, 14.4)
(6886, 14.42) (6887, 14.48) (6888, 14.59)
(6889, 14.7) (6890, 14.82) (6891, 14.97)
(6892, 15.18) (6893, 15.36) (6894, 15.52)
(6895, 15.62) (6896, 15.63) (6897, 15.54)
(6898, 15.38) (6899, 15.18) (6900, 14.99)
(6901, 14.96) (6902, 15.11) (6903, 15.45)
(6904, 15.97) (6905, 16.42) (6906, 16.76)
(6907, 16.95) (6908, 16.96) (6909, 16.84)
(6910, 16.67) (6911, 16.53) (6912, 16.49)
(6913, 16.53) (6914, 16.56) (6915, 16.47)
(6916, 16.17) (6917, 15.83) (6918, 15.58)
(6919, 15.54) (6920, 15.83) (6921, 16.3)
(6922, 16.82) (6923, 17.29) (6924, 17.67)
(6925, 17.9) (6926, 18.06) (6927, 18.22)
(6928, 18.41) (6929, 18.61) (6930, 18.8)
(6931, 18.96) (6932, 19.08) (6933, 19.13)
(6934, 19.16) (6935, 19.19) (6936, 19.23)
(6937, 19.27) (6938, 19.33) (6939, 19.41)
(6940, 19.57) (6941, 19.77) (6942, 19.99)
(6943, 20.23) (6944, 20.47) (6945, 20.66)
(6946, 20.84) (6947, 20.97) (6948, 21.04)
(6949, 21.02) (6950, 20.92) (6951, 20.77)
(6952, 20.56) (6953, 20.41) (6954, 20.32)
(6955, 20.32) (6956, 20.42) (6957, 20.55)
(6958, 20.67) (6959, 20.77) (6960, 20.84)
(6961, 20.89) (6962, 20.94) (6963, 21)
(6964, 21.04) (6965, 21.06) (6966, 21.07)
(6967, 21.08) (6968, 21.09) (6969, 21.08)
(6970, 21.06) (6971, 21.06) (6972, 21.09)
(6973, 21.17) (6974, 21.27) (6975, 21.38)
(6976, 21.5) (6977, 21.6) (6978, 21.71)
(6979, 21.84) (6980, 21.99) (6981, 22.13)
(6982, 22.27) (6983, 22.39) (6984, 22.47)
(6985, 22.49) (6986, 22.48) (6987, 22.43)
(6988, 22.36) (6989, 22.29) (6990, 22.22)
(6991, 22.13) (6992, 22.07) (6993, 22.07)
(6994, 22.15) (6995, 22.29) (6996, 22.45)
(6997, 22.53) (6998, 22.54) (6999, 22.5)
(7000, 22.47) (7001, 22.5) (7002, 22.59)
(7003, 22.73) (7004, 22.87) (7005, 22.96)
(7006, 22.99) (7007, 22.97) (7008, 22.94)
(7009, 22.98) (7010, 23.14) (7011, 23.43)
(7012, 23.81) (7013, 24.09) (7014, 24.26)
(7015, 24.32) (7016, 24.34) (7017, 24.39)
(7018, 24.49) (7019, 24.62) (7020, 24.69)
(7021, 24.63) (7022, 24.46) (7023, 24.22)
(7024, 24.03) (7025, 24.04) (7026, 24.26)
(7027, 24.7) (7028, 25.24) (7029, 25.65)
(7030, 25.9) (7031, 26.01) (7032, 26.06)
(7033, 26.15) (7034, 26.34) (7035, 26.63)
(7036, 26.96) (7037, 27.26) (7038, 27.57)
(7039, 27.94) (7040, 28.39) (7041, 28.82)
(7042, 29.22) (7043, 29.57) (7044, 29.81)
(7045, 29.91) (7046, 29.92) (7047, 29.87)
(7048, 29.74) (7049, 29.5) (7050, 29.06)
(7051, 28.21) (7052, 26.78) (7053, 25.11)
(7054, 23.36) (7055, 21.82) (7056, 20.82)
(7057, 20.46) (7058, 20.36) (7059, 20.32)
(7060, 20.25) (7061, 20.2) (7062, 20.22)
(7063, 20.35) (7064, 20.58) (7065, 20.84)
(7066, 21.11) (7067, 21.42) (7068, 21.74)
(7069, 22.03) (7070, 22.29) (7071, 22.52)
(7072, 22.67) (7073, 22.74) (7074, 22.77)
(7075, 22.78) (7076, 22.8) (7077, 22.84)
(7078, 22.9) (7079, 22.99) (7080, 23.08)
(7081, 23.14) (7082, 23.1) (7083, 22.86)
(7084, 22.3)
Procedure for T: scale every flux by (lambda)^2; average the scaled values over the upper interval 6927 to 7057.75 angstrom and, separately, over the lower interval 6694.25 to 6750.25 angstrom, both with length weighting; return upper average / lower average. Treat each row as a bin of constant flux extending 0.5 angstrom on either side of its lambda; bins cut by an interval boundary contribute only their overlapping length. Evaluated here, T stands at 1.7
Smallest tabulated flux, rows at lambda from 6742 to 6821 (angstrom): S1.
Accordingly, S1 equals 12.75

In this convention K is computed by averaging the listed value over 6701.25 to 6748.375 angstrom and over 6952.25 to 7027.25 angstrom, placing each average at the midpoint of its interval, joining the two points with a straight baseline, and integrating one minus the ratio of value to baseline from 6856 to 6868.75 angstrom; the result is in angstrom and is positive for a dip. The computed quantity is 3.2 angstrom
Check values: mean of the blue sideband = 14.3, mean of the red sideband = 22.4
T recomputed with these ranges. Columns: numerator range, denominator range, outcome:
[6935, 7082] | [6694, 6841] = 1.75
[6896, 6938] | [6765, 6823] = 1.27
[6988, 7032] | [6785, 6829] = 1.82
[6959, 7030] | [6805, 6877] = 1.68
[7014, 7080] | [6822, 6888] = 1.82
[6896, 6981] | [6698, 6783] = 1.41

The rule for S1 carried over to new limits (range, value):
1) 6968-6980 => 21.06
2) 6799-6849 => 13.63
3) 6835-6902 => 13.41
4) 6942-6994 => 19.99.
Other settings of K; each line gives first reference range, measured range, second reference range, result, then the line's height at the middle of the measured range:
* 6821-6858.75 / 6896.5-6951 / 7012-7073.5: 2.3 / 18.6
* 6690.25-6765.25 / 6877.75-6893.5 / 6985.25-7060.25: 3.9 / 19.8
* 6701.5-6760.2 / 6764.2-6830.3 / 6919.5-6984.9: 8.1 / 15.9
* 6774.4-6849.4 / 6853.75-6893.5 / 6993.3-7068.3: 5.9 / 16.9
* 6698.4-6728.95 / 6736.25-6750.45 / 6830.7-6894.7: 0.3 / 14.4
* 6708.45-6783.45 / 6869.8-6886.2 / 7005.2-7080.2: 3.5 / 18.7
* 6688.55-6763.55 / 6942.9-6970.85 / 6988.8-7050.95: 2.4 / 22.7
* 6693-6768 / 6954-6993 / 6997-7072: 1.6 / 22.4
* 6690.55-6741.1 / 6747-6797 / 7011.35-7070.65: 7.1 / 16.2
